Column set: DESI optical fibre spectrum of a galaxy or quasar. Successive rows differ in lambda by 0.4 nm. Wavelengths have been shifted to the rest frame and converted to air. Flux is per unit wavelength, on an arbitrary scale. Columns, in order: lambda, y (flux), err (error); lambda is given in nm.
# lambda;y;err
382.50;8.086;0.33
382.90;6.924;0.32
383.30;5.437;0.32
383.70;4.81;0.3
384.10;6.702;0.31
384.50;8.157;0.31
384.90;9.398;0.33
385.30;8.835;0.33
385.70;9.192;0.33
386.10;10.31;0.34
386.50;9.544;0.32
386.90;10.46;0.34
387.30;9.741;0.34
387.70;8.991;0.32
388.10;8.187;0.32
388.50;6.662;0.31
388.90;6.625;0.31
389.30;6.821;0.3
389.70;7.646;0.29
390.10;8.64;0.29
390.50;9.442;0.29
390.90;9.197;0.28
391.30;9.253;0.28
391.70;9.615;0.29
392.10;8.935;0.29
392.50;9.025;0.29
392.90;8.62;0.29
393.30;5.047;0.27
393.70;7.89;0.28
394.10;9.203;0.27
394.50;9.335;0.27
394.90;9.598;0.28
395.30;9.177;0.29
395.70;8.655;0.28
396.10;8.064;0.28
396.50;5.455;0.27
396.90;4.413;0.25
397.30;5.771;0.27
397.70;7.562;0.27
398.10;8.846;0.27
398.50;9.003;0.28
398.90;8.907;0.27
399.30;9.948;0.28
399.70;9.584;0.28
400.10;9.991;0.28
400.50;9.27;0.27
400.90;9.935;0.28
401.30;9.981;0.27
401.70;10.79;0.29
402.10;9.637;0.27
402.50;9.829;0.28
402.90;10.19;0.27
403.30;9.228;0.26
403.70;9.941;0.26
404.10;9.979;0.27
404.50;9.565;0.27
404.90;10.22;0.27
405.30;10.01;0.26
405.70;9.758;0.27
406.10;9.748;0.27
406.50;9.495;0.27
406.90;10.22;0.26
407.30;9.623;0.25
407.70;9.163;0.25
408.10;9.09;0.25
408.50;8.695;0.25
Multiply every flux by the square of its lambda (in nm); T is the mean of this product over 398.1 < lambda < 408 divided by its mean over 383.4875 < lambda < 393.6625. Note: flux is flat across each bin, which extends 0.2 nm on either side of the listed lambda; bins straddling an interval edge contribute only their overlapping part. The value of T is 1.2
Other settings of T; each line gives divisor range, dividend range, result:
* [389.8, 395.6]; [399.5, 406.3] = 1.18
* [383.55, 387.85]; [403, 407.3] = 1.23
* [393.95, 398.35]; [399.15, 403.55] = 1.29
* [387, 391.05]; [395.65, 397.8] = 0.82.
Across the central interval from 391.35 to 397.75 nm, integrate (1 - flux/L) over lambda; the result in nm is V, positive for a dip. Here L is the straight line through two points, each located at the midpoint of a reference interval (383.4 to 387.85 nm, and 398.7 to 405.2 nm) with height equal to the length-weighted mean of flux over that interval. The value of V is 0.924 nm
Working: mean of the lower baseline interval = 8.66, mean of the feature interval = 7.94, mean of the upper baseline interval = 9.82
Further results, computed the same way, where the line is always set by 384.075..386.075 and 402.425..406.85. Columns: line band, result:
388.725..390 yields 0.26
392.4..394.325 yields 0.27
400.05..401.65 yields -0.04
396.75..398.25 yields 0.44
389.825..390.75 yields 0.01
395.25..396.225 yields 0.08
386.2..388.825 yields 0.01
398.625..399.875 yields 0.01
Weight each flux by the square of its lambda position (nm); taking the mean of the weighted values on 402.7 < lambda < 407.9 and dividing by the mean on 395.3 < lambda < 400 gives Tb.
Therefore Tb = 1.28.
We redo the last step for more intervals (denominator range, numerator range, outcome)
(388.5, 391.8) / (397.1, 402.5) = 1.17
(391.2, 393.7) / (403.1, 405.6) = 1.25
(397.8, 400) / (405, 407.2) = 1.11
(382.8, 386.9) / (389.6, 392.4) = 1.15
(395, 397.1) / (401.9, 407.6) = 1.41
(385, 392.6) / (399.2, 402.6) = 1.19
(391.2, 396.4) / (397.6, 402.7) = 1.15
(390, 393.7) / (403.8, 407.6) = 1.23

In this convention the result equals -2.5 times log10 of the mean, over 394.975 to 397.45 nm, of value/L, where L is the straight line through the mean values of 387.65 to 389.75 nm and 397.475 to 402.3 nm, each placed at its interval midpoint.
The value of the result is 0.226 mag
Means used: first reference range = 7.37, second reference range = 9.44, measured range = 7.08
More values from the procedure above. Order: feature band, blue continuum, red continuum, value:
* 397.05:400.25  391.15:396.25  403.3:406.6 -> 0.07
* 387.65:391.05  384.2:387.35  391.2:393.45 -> 0.11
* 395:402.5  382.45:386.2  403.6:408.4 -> 0.05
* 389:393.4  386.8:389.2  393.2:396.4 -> -0.01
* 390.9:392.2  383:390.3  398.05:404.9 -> -0.08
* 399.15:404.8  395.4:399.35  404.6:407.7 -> -0.13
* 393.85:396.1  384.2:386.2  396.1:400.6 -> -0.10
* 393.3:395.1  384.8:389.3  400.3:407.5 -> 0.08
